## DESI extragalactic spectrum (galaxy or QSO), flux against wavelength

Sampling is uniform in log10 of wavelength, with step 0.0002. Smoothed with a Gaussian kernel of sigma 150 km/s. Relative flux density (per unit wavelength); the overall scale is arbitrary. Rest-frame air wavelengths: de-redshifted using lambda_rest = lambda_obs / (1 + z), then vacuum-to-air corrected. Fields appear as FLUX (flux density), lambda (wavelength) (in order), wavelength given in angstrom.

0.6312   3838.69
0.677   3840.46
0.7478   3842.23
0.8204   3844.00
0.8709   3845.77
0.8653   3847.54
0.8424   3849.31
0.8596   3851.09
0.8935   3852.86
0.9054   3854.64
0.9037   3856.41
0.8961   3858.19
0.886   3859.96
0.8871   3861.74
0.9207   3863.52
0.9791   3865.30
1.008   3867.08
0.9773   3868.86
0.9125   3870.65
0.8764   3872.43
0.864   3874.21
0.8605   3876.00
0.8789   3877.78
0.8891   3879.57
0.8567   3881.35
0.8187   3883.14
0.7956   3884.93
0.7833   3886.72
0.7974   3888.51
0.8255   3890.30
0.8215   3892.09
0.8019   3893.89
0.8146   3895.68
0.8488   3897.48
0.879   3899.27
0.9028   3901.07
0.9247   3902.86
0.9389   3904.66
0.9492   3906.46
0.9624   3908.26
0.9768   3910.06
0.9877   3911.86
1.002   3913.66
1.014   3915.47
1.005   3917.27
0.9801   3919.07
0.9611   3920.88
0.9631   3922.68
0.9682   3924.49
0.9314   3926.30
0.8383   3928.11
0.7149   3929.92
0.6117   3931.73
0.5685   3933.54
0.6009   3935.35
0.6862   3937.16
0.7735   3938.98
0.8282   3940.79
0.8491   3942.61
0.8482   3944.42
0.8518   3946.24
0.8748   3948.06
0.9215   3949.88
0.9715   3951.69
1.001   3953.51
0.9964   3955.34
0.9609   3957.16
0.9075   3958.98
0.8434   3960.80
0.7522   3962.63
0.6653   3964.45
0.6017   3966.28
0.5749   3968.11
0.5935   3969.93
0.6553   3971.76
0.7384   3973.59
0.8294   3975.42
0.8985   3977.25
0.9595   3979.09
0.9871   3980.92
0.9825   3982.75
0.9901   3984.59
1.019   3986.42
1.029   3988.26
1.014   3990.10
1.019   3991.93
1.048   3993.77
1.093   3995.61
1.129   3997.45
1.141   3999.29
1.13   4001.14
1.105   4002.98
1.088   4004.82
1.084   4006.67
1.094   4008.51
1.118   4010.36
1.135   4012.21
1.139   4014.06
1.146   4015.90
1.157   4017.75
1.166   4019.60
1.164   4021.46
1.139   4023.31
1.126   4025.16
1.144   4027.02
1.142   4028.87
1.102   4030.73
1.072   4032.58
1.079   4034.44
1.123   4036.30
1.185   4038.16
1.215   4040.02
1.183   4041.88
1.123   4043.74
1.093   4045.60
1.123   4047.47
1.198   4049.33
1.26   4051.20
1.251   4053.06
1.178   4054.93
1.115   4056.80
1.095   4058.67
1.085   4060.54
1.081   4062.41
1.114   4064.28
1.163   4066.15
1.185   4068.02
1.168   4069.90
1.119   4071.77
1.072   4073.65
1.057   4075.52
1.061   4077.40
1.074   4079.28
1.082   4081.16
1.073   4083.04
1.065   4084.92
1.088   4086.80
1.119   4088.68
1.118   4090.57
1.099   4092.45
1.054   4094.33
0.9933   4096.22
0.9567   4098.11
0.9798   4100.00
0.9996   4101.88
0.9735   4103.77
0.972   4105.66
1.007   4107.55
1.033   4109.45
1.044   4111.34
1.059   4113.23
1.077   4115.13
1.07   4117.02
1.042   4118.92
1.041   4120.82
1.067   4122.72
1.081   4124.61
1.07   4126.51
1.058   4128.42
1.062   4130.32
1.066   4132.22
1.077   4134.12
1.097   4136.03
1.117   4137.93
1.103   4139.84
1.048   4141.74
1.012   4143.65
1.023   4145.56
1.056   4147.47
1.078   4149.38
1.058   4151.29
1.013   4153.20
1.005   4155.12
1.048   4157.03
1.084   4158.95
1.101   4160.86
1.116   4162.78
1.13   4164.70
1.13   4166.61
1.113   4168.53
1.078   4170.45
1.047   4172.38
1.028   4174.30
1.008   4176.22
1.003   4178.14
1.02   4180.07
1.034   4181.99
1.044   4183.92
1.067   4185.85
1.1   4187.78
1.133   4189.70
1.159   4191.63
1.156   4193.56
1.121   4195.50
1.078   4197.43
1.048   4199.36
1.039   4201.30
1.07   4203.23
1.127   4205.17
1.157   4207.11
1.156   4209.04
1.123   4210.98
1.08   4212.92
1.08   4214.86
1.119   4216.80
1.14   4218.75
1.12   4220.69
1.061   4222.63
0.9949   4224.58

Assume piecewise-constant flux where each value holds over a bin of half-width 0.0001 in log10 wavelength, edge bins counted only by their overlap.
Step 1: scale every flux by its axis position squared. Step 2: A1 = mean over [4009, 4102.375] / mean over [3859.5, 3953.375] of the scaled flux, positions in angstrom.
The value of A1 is 1.38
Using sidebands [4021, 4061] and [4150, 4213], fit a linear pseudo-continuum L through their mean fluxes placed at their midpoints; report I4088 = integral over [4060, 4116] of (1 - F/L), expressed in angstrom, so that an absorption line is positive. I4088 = 2.93 angstrom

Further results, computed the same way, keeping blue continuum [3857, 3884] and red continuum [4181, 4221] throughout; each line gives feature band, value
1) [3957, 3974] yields 4.3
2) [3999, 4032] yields -4.6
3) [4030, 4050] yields -2.6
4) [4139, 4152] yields 0.2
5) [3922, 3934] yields 1.7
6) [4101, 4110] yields 0.4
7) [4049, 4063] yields -2.0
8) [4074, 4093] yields -1.0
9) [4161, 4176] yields -0.1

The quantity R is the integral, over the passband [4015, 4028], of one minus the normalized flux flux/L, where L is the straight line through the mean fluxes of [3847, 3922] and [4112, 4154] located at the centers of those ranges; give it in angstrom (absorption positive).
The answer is -2.1 angstrom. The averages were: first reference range 0.899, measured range 1.15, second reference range 1.06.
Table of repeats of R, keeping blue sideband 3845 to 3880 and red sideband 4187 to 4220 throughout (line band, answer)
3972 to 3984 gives 1.03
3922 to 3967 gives 6.09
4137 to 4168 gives 0.25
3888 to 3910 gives 1.06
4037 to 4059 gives -3.37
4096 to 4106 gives 0.66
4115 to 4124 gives 0.00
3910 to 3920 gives -0.69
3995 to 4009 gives -1.75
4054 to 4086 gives -2.40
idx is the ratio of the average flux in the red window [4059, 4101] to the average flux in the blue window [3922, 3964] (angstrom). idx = 1.3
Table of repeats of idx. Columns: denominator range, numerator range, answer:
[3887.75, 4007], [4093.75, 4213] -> 1.19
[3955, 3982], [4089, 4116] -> 1.29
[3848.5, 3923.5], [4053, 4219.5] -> 1.19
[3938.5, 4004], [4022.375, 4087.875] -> 1.24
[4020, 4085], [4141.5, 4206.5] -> 0.95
